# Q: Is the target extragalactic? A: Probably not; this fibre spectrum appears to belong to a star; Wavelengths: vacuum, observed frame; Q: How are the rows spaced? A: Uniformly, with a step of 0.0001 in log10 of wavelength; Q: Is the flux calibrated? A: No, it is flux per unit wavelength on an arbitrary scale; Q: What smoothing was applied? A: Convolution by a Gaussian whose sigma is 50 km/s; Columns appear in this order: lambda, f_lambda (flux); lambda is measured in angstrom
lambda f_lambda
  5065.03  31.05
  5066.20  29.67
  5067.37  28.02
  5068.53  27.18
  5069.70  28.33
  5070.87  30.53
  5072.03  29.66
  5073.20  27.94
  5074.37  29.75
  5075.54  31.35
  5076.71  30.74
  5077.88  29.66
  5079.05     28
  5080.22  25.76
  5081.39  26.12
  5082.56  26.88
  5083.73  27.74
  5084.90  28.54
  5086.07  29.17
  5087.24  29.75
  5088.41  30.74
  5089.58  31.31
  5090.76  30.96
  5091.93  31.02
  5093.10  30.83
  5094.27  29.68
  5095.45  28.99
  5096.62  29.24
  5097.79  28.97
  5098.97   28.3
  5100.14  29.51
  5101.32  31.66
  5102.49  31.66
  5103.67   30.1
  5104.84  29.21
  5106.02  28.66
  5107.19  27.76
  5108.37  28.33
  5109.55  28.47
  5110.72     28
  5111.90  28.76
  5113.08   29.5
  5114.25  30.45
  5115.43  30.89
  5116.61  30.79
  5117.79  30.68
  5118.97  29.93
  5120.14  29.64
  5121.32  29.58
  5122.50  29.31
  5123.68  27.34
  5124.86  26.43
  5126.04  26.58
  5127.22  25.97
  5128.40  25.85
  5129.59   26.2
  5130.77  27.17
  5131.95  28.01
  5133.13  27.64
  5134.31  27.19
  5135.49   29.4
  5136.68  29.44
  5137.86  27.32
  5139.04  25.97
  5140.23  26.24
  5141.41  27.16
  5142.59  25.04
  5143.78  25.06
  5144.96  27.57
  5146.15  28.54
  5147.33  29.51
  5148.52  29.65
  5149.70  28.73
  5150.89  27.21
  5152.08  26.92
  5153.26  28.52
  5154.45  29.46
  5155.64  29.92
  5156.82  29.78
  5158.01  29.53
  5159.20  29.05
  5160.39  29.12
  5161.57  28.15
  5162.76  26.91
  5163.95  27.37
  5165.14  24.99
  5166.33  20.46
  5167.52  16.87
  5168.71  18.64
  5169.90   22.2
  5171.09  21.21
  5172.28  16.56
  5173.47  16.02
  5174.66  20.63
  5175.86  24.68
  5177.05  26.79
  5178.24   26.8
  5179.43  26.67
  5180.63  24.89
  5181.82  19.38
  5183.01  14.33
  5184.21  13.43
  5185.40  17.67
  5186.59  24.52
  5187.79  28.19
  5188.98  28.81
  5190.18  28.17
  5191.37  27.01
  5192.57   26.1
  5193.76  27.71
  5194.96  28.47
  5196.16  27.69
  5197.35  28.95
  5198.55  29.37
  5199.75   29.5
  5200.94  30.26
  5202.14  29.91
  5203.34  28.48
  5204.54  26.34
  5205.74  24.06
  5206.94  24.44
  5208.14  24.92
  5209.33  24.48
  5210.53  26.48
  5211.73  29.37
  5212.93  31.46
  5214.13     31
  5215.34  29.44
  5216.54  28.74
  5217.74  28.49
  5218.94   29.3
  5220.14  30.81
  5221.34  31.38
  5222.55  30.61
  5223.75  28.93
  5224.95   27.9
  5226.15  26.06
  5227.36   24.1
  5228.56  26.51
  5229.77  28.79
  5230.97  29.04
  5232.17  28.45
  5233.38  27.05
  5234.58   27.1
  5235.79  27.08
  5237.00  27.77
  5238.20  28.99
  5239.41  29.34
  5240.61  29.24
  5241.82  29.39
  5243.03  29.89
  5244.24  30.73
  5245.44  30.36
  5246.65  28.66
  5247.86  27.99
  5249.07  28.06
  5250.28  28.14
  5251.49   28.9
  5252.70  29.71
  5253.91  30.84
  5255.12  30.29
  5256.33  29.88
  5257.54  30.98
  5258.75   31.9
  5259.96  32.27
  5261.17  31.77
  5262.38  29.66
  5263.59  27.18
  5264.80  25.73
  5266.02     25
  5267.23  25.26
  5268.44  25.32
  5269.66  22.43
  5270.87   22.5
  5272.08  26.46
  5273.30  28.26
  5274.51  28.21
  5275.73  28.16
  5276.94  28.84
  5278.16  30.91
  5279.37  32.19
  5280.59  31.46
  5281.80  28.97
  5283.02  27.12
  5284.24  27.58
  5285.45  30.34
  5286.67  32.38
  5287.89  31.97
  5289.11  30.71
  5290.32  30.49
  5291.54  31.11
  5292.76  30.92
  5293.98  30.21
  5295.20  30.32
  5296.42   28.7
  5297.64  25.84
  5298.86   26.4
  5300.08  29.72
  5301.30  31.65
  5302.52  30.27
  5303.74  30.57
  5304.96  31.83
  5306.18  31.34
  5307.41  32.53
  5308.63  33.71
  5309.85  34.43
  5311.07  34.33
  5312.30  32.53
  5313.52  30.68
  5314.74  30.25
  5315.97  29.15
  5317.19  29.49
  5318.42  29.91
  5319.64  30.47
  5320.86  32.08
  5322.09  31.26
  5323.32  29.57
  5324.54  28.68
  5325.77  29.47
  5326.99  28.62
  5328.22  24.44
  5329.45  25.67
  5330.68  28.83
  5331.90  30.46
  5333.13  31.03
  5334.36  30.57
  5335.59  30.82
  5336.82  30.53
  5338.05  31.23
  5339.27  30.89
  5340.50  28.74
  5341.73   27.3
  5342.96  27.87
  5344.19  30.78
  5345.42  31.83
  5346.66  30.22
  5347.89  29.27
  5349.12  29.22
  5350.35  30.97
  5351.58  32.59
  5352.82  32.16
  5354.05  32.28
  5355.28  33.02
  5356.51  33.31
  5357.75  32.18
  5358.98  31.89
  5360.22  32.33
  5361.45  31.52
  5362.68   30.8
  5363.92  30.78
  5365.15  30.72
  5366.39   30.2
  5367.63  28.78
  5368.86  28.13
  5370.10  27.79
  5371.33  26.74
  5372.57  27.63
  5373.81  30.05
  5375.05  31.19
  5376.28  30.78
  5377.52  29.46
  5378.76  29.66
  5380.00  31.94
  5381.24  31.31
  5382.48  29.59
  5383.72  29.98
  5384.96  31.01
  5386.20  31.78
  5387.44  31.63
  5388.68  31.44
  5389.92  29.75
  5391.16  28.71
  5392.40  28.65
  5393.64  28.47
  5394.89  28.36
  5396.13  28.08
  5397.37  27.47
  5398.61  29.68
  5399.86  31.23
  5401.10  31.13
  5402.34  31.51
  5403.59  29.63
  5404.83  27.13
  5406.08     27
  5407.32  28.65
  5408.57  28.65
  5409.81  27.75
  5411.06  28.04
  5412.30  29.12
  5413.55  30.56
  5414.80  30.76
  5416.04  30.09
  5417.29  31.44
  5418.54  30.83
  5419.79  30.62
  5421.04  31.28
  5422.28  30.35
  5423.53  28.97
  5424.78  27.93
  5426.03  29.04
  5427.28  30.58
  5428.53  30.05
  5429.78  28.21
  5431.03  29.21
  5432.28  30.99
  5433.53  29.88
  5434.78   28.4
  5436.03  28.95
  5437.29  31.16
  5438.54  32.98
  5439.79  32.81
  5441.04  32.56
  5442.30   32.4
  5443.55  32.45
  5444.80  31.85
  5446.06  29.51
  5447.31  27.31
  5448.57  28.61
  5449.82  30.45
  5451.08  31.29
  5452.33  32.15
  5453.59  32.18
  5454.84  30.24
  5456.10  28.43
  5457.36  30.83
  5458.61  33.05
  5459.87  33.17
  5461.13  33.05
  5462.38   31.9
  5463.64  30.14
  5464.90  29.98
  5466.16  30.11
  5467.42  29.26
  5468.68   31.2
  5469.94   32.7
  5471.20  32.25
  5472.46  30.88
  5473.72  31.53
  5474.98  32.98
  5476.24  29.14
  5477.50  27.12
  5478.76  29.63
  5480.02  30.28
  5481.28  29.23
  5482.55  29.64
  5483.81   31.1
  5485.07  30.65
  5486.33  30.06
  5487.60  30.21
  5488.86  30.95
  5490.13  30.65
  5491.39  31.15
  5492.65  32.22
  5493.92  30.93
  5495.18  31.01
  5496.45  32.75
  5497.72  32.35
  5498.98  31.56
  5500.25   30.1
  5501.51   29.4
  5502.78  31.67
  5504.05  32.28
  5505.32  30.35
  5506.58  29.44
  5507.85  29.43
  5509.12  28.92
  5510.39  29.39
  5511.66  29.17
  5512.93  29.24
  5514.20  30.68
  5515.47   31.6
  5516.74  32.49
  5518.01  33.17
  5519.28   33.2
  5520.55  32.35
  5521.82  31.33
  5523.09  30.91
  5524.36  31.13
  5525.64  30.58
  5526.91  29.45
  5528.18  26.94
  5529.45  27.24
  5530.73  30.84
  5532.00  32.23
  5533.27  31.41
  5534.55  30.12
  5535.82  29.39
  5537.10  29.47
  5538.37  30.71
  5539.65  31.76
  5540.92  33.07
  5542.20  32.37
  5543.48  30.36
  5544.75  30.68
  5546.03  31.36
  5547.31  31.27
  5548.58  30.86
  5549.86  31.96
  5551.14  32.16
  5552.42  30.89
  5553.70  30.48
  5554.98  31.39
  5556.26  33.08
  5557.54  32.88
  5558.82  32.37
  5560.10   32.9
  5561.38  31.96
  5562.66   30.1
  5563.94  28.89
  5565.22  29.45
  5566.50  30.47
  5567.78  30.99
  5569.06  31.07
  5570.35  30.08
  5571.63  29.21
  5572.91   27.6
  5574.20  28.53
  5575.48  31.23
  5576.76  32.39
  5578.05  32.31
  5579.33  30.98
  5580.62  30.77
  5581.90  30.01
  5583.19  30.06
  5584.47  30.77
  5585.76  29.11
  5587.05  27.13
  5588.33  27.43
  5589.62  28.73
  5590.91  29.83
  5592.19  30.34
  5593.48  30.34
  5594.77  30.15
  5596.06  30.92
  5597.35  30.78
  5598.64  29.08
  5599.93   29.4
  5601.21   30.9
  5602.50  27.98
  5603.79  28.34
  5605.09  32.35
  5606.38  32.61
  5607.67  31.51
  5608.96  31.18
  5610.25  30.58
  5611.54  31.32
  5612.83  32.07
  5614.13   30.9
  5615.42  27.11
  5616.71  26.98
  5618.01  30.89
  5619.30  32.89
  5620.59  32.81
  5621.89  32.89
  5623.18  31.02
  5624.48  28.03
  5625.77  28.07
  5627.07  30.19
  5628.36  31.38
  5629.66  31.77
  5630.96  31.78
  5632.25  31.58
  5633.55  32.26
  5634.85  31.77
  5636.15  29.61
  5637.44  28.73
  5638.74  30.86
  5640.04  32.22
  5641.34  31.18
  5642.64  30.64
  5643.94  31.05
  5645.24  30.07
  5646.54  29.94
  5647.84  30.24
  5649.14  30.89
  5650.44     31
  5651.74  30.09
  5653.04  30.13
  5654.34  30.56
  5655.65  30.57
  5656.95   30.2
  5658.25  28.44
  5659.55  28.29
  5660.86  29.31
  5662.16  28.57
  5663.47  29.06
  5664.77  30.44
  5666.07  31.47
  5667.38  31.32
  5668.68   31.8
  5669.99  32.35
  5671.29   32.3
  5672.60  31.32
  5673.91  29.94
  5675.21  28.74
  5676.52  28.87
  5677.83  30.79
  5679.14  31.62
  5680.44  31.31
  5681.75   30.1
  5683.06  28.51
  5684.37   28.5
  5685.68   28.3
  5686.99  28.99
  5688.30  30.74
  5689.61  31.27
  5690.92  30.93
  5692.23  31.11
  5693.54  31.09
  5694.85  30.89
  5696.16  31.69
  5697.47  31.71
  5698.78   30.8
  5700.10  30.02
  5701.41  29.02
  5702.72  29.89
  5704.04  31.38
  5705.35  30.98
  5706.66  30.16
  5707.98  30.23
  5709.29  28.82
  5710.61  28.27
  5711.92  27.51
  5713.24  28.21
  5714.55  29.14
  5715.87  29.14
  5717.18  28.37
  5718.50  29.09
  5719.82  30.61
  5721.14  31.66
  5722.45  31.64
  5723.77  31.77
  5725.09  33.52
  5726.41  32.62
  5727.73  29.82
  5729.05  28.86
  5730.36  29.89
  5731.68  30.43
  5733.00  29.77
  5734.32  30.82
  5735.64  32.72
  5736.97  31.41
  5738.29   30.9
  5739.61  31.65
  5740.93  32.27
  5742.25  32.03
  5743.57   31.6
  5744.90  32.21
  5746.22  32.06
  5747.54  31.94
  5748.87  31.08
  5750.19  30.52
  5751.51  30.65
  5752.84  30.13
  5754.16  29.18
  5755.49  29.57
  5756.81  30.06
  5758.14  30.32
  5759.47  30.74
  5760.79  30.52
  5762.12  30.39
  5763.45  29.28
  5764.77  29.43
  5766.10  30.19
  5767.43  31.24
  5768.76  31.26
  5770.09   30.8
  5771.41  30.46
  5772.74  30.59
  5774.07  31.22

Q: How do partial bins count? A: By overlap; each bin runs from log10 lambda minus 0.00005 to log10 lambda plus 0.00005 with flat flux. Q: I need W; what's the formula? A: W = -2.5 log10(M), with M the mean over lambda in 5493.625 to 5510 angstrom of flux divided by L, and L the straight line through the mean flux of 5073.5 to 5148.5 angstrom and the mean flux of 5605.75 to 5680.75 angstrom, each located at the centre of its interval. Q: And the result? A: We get -0.02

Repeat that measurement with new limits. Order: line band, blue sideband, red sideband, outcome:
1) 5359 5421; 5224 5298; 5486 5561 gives 0.00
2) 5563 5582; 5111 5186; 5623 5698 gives -0.02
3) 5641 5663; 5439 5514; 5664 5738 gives 0.02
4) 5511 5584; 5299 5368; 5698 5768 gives -0.01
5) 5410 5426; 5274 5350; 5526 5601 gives 0.01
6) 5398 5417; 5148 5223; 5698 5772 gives -0.06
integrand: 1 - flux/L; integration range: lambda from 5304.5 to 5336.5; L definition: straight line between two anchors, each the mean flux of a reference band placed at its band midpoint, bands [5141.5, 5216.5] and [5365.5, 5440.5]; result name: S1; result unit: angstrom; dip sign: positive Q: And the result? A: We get -2.4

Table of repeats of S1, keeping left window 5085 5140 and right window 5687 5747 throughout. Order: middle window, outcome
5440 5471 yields -1.2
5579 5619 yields 0.3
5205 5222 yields 0.6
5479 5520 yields -1.0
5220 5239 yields 0.8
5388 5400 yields 0.2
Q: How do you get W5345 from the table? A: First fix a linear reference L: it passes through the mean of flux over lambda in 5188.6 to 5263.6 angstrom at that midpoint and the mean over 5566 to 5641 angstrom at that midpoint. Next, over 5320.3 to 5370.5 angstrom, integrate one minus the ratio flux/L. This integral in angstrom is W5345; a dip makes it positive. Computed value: -1.7 angstrom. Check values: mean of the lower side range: 28.7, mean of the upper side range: 30.4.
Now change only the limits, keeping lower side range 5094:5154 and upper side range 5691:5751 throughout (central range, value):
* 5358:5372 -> -0.3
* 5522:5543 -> -0.4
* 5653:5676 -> 0.1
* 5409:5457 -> -1.1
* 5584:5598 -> 0.3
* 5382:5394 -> -0.3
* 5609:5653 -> -0.5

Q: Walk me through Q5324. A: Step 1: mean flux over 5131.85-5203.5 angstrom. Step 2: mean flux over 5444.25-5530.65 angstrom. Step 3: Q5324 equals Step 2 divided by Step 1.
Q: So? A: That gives 1.2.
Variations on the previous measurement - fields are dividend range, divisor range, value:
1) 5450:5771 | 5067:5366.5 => 1.07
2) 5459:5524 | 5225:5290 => 1.08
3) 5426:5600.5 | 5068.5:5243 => 1.11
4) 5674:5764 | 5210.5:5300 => 1.05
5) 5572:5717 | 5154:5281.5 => 1.12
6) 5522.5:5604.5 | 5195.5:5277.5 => 1.08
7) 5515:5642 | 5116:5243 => 1.14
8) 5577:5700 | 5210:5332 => 1.04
